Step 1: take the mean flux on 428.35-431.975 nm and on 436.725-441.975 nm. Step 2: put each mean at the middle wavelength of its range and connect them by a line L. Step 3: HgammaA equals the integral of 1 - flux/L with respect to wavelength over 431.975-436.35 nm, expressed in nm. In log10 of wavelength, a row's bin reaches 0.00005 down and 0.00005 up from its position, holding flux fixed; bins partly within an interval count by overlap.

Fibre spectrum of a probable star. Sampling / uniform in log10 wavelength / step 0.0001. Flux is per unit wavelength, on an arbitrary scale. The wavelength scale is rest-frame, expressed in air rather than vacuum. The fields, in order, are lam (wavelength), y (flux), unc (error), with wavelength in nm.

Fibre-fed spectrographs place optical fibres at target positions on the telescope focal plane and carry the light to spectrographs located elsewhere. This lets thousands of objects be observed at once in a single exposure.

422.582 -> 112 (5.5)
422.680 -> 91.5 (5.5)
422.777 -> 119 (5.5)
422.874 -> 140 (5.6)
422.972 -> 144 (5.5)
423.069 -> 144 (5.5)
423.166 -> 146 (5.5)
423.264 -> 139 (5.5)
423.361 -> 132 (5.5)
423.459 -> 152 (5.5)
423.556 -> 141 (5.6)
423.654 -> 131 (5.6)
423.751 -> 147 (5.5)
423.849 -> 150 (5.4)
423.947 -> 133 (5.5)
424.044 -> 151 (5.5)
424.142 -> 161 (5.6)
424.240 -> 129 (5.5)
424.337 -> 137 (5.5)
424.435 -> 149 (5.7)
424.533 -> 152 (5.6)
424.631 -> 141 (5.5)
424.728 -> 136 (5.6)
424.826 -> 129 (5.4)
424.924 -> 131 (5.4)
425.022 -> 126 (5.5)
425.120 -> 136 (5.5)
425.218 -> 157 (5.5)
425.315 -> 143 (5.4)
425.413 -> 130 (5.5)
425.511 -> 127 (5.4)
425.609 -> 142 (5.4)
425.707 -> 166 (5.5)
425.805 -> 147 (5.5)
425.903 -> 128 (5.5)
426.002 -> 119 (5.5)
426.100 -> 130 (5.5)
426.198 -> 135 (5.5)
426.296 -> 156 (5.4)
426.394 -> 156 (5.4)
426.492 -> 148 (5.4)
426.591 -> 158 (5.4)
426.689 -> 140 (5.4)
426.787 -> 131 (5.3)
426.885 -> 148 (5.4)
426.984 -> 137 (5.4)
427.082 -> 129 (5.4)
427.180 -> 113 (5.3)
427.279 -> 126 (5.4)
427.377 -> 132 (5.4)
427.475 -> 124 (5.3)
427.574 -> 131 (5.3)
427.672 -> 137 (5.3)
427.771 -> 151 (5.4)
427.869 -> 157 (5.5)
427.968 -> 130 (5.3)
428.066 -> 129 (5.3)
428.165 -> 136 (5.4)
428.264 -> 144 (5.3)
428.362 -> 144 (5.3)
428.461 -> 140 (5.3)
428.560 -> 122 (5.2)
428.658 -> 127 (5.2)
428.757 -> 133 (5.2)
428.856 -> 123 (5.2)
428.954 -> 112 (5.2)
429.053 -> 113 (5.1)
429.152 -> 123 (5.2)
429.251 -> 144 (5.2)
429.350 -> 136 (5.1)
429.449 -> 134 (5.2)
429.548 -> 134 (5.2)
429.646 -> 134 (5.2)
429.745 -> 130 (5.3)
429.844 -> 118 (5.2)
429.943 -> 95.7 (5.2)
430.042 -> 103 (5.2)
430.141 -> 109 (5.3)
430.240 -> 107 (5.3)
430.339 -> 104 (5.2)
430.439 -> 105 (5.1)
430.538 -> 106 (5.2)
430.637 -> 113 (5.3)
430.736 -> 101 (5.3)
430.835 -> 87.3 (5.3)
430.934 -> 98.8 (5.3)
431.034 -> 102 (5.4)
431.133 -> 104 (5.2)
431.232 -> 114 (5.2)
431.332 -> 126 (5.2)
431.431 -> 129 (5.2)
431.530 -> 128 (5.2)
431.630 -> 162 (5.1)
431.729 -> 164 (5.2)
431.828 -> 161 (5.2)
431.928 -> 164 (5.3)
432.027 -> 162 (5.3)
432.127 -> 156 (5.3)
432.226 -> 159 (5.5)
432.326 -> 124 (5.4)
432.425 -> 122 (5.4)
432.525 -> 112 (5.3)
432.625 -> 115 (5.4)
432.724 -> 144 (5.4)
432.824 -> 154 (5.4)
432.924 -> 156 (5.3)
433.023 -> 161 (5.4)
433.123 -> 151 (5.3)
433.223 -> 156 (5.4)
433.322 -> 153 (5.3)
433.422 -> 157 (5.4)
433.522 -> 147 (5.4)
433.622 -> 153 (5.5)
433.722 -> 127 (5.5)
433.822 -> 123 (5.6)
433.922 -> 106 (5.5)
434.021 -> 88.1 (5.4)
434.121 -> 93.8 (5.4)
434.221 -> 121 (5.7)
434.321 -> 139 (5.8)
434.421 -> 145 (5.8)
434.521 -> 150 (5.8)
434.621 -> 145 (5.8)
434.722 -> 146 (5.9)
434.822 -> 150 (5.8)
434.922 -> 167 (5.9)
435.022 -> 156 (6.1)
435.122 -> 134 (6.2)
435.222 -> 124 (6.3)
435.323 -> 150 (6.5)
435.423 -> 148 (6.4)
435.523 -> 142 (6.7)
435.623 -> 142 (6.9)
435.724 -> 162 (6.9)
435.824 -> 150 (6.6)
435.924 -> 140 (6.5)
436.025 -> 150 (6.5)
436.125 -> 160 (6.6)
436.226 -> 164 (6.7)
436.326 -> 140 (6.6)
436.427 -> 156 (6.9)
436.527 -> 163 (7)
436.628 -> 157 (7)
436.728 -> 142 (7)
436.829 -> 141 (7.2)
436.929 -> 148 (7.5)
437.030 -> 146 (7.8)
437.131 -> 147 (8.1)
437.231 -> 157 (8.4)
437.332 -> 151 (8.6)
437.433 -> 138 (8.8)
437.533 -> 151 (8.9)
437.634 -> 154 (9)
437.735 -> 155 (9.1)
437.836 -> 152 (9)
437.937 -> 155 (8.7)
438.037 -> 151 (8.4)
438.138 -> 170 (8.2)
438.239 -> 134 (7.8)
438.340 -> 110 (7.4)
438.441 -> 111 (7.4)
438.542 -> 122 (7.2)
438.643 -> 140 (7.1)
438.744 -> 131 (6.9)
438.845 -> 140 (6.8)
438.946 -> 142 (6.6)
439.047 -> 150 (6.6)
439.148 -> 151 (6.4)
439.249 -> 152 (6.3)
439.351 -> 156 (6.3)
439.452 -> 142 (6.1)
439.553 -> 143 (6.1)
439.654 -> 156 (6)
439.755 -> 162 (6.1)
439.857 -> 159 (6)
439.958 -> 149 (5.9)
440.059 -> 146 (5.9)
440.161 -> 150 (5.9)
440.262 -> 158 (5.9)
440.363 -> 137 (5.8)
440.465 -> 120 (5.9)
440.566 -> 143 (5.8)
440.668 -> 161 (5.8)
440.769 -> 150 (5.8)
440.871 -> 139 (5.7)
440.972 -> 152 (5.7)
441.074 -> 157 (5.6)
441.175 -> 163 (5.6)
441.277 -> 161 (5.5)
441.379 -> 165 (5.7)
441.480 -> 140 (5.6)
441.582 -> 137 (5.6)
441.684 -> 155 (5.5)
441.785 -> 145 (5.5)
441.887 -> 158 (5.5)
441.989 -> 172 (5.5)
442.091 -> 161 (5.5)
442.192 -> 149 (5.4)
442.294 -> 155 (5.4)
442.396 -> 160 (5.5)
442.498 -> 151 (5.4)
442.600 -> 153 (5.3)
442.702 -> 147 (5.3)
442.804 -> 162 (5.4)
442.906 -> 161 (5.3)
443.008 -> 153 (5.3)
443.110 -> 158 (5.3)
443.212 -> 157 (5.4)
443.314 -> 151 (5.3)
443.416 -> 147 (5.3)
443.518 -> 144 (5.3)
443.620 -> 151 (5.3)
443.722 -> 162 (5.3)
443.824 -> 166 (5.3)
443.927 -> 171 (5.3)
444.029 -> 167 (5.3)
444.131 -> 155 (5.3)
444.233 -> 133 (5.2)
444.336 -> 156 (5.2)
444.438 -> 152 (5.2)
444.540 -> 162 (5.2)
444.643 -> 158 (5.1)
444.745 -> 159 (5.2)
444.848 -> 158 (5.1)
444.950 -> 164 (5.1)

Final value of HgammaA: -0.28 nm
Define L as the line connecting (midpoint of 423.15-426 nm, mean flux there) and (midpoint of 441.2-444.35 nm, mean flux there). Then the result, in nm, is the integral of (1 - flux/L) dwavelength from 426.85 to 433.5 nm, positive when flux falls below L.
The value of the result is 0.654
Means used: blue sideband 141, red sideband 155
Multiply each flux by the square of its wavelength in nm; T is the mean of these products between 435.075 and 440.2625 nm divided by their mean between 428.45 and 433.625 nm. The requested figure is 1.2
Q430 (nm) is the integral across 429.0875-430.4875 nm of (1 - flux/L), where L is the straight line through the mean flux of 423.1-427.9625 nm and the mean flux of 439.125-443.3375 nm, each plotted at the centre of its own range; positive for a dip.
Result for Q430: 0.23 nm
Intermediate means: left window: 140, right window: 152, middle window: 120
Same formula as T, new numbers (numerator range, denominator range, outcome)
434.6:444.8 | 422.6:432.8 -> 1.20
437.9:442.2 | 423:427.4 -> 1.13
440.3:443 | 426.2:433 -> 1.23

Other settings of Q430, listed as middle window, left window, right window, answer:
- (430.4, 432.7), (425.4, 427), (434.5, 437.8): 0.294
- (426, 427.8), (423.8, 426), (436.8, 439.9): 0.051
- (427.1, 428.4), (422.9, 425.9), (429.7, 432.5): -0.024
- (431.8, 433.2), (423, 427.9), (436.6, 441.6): -0.022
